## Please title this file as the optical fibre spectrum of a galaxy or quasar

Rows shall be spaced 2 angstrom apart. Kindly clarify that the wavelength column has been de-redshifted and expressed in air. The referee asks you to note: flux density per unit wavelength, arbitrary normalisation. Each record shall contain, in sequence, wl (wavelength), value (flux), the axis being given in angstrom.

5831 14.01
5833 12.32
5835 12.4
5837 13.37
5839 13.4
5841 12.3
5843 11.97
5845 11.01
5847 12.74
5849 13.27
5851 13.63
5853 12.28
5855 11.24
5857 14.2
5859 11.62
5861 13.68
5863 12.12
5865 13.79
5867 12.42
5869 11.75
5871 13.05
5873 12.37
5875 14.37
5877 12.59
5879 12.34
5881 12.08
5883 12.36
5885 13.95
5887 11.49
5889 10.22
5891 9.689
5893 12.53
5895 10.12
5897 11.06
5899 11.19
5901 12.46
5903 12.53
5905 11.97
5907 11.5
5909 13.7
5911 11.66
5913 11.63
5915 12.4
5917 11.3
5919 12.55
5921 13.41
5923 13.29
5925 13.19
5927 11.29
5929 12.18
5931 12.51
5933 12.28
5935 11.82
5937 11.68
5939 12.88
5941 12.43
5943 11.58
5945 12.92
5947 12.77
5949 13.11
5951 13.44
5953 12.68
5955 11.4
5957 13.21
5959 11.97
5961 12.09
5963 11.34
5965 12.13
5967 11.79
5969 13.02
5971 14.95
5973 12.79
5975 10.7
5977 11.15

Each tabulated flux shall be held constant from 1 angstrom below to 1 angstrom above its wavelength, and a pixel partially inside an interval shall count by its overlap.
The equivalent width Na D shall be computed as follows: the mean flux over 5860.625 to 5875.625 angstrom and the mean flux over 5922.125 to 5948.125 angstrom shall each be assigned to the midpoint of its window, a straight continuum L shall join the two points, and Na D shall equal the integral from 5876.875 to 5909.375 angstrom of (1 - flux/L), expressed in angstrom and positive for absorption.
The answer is 2.24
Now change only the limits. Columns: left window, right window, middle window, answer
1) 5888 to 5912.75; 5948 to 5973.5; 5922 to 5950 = -0.6 angstrom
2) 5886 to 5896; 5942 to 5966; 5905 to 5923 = -1.5 angstrom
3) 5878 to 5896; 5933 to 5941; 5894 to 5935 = -0.6 angstrom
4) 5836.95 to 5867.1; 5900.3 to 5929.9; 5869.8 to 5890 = 0.1 angstrom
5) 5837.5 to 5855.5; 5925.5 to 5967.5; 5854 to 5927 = 0.8 angstrom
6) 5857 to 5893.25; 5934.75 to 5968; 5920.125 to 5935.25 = -0.2 angstrom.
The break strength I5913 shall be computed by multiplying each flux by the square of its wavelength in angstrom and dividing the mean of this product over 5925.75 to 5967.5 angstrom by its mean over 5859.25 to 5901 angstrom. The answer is 1.0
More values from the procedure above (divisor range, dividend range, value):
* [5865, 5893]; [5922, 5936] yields 1.02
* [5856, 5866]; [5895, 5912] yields 0.92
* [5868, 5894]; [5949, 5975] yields 1.05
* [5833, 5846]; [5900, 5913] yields 1.01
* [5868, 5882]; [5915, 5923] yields 1.01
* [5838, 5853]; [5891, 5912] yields 0.95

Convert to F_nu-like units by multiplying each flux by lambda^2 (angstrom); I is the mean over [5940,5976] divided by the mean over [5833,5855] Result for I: 1.03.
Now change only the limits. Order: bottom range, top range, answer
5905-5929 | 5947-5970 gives 1.02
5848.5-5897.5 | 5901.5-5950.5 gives 1.02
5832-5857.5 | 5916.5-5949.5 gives 1.02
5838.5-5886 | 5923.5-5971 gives 1.01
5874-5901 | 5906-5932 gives 1.05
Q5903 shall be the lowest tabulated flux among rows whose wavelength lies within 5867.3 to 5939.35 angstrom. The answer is 9.689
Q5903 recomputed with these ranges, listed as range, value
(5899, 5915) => 11.19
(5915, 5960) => 11.29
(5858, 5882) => 11.62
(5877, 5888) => 11.49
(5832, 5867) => 11.01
